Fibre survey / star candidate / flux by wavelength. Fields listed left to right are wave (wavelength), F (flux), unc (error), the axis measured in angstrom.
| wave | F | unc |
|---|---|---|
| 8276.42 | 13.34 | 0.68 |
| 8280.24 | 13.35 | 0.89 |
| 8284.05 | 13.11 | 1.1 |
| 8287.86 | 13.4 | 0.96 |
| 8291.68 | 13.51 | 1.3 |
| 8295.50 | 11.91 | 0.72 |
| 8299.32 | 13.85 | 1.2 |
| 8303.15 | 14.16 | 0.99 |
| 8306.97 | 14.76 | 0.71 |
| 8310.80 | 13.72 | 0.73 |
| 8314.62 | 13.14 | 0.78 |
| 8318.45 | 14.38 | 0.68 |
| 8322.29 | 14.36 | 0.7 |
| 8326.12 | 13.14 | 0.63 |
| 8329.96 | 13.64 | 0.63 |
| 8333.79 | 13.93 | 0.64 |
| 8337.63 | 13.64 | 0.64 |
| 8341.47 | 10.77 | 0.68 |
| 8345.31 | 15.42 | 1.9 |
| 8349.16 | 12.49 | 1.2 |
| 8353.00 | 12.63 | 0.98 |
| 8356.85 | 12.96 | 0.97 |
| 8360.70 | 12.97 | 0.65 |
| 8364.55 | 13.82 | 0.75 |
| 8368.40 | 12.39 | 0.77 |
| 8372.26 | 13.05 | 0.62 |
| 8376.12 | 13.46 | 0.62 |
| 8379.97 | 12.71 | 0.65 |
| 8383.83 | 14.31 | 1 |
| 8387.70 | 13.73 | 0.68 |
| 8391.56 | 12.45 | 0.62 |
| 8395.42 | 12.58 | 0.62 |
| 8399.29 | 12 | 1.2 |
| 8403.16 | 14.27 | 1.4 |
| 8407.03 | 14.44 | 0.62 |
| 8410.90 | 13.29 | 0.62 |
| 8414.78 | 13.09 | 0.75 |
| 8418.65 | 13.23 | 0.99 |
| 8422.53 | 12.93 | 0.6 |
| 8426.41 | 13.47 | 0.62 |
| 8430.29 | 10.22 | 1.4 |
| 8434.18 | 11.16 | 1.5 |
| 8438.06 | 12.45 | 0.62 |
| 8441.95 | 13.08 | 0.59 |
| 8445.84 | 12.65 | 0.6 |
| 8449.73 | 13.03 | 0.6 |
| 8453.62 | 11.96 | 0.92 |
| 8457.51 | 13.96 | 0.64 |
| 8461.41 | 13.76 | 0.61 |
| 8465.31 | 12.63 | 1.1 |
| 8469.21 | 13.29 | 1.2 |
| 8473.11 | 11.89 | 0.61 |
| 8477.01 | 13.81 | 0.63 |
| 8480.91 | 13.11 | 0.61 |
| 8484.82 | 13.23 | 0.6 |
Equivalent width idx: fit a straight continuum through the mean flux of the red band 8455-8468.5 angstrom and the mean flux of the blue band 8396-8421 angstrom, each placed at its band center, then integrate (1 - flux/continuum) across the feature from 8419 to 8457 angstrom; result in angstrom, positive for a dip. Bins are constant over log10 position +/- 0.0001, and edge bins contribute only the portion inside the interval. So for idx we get 2.6 angstrom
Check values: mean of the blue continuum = 13.3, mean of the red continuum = 13.4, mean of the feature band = 12.4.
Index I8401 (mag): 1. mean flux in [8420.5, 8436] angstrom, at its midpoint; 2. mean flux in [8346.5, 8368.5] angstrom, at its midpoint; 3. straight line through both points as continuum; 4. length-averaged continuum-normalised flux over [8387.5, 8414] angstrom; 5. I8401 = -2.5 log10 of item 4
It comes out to -0.07 mag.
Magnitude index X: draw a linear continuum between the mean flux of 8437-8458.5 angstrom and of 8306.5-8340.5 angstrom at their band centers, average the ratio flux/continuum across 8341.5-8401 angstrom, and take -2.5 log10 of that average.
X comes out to 0.03 mag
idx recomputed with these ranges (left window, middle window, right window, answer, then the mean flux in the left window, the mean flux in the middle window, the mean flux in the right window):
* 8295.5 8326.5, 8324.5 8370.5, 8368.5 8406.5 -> 1.3 angstrom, 13.9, 13.1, 13.2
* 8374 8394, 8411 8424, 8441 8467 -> 0.1 angstrom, 13.3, 13.1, 13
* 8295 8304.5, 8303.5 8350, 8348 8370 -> -1.6 angstrom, 13.5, 13.7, 12.9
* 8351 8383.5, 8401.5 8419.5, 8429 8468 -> -1.3 angstrom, 13.1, 13.7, 12.5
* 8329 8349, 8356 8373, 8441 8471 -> 0.3 angstrom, 13.4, 13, 13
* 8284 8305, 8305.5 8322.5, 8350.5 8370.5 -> -1.0 angstrom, 13.3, 14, 12.9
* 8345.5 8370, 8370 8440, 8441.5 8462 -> 0.6 angstrom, 13.1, 12.9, 13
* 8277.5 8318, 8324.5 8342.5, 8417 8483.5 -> 0.3 angstrom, 13.5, 13.1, 12.7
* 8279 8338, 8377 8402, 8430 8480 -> 0.2 angstrom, 13.6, 13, 12.7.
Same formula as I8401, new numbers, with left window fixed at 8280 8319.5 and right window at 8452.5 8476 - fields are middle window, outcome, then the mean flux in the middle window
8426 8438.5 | 0.137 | 11.5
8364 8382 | 0.022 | 13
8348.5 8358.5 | 0.055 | 12.7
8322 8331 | -0.010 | 13.6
